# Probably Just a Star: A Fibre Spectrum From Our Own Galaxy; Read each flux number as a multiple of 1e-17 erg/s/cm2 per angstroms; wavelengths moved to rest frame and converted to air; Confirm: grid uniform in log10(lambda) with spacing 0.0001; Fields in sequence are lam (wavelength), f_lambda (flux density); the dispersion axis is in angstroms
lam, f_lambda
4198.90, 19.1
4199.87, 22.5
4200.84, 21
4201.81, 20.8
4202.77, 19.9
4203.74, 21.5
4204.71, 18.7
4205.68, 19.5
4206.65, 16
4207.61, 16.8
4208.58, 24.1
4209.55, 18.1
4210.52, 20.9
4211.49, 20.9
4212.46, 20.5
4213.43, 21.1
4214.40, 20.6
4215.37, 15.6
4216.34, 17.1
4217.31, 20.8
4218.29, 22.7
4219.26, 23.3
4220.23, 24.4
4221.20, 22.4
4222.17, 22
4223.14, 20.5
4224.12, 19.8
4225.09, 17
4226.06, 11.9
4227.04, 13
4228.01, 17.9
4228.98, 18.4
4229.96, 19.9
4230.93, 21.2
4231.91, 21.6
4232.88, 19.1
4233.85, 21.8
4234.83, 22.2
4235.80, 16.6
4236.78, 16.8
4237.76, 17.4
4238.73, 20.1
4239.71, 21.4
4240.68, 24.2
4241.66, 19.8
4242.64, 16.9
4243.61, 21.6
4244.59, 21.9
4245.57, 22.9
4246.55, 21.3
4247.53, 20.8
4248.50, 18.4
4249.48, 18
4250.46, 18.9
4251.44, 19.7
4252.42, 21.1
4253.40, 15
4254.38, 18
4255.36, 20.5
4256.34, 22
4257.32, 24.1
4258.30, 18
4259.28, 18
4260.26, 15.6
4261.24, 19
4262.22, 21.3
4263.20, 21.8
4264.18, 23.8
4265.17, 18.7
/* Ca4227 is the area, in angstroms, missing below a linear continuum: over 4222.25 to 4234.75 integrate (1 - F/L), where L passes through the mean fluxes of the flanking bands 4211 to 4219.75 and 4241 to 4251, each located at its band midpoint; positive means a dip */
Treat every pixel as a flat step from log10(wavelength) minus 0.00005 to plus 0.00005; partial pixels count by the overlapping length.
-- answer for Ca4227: 0.9 angstroms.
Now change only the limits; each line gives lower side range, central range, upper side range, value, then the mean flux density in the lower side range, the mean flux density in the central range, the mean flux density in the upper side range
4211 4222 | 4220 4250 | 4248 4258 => 0.8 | 20.9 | 19.7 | 19.5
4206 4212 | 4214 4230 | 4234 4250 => 0.4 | 19.5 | 19.2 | 20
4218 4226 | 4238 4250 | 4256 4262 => -0.3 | 21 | 20.5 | 19.5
